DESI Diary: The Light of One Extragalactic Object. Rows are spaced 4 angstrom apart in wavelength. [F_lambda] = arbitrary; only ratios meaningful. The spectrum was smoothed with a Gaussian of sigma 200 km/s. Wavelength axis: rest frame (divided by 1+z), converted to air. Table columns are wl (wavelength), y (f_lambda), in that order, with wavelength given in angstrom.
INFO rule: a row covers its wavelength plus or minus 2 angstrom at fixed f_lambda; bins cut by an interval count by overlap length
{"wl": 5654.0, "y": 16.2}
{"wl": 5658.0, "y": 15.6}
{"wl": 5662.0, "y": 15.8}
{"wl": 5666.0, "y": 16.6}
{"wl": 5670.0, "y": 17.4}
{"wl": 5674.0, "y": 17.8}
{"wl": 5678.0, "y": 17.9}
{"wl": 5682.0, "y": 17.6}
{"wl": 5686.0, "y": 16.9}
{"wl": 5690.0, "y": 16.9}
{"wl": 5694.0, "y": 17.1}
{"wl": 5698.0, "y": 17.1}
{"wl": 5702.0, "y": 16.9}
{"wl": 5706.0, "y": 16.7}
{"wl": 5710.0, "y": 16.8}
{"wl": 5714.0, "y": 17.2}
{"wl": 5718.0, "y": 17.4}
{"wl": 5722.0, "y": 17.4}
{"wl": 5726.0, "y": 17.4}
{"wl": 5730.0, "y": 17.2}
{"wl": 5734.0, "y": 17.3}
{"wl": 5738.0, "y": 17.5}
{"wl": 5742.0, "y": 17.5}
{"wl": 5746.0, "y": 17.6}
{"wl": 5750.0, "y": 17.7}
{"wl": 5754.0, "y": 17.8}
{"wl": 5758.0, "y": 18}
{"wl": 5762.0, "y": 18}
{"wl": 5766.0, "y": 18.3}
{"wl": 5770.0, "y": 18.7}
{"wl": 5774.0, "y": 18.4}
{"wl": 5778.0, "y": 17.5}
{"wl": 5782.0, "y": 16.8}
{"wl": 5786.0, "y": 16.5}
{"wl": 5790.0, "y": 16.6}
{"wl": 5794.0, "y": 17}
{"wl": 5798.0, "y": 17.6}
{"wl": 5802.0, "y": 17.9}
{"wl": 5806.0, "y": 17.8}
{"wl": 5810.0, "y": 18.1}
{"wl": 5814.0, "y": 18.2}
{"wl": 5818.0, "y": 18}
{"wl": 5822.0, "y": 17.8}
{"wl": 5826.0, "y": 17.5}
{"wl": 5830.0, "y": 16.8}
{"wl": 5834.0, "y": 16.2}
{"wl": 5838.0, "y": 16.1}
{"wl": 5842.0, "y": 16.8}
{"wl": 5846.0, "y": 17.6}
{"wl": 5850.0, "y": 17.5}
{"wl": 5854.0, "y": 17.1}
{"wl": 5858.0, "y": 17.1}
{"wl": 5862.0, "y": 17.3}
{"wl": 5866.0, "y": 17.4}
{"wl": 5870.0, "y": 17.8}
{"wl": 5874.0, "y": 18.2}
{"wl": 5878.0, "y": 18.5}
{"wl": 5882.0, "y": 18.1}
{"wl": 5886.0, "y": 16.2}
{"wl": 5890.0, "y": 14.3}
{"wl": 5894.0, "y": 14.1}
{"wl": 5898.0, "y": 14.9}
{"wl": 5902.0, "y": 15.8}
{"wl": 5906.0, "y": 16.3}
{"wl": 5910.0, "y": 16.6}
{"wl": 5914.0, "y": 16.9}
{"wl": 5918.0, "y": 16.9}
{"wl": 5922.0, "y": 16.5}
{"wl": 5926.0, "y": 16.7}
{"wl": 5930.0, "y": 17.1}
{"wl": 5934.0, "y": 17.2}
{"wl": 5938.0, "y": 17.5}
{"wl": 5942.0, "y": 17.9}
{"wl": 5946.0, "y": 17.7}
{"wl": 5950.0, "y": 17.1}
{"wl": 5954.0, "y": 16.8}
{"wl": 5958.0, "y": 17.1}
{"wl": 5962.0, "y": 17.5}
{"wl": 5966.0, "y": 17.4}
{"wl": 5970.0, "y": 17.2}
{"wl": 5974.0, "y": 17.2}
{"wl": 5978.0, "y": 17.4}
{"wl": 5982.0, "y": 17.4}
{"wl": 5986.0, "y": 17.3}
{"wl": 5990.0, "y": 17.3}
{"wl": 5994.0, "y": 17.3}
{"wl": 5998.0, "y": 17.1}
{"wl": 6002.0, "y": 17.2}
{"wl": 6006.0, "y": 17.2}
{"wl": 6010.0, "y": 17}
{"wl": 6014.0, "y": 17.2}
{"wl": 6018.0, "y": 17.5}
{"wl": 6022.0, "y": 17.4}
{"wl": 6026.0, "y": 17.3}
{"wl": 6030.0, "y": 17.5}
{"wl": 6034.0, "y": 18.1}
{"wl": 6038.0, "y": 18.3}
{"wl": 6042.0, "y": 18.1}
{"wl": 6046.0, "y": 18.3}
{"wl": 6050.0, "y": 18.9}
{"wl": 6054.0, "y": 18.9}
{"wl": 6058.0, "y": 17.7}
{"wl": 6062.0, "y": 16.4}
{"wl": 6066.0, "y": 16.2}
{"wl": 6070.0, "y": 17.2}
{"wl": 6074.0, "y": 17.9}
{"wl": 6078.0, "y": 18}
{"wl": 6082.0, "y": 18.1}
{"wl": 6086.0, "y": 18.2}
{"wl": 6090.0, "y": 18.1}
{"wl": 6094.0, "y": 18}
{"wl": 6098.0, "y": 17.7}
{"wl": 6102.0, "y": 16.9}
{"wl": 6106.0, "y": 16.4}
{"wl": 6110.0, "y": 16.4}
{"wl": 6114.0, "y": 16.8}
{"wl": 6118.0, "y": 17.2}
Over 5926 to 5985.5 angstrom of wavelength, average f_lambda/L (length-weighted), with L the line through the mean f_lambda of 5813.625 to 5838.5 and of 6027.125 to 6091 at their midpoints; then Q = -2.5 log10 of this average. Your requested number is 0.02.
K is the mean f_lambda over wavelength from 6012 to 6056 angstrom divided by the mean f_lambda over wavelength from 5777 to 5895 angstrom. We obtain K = 1.05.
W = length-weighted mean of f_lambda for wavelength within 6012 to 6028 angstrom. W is 17.4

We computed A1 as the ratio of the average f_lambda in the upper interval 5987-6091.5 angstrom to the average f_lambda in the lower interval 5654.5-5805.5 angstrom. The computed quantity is 1.02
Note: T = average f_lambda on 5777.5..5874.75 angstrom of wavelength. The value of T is 17.3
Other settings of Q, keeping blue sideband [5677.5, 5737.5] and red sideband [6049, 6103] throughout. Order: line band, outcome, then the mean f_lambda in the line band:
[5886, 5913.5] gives 0.13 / 15.5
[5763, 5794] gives -0.02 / 17.5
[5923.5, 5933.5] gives 0.04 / 16.9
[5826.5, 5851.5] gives 0.03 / 16.9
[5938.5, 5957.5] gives 0.01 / 17.4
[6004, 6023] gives 0.02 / 17.3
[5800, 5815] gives -0.04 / 18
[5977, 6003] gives 0.02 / 17.3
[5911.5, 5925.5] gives 0.05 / 16.8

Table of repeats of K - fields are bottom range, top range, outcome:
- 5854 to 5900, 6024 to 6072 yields 1.06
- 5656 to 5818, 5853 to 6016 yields 0.98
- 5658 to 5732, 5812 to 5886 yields 1.02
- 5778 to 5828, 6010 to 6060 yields 1.02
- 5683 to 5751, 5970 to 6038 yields 1.01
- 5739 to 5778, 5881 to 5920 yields 0.89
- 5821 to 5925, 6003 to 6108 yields 1.05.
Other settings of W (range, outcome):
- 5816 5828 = 17.8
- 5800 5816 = 18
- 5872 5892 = 17.1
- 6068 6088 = 17.9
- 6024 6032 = 17.4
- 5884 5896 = 14.9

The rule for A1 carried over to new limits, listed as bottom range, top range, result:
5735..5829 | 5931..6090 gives 0.99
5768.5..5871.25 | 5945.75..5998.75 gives 0.99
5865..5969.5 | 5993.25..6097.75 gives 1.05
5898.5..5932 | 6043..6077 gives 1.07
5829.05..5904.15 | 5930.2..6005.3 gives 1.03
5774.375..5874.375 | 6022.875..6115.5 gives 1.02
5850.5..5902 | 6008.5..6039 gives 1.05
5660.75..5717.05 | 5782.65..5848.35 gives 1.01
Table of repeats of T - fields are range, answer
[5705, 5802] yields 17.5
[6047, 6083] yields 17.7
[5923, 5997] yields 17.3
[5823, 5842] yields 16.7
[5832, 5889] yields 17.2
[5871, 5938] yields 16.6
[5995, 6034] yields 17.3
